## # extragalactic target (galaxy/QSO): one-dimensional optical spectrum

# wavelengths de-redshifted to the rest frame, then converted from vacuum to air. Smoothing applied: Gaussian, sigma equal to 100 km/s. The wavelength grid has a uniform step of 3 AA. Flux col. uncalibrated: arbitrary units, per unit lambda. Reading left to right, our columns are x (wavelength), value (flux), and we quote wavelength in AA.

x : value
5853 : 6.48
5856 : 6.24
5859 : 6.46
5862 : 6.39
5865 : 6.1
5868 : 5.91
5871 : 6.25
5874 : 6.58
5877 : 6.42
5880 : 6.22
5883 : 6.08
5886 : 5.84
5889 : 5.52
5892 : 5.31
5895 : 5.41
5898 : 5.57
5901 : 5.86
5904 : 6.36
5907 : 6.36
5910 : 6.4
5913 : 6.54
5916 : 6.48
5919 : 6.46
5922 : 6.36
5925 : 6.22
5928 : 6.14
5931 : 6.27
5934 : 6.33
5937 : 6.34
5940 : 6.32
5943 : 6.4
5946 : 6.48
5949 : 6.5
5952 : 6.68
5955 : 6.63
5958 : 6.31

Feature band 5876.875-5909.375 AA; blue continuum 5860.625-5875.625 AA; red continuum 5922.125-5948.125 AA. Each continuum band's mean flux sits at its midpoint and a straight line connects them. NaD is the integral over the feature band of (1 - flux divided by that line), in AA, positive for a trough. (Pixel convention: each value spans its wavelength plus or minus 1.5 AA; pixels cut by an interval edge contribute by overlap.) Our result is 2.0 AA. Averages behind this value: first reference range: 6.25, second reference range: 6.32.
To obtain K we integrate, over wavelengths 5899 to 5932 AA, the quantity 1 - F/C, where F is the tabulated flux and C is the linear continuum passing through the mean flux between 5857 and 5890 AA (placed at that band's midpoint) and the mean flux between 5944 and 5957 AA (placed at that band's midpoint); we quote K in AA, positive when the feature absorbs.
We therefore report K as 0.4 AA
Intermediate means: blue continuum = 6.17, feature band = 6.3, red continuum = 6.56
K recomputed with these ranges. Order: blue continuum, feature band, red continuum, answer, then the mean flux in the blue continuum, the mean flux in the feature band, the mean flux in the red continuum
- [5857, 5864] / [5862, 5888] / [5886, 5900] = -0.8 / 6.39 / 6.17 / 5.51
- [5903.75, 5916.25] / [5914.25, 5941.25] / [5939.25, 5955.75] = 0.6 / 6.43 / 6.33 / 6.5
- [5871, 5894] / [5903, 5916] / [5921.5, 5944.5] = -0.6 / 6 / 6.42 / 6.29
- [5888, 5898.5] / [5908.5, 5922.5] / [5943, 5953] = -1.4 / 5.44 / 6.45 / 6.52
